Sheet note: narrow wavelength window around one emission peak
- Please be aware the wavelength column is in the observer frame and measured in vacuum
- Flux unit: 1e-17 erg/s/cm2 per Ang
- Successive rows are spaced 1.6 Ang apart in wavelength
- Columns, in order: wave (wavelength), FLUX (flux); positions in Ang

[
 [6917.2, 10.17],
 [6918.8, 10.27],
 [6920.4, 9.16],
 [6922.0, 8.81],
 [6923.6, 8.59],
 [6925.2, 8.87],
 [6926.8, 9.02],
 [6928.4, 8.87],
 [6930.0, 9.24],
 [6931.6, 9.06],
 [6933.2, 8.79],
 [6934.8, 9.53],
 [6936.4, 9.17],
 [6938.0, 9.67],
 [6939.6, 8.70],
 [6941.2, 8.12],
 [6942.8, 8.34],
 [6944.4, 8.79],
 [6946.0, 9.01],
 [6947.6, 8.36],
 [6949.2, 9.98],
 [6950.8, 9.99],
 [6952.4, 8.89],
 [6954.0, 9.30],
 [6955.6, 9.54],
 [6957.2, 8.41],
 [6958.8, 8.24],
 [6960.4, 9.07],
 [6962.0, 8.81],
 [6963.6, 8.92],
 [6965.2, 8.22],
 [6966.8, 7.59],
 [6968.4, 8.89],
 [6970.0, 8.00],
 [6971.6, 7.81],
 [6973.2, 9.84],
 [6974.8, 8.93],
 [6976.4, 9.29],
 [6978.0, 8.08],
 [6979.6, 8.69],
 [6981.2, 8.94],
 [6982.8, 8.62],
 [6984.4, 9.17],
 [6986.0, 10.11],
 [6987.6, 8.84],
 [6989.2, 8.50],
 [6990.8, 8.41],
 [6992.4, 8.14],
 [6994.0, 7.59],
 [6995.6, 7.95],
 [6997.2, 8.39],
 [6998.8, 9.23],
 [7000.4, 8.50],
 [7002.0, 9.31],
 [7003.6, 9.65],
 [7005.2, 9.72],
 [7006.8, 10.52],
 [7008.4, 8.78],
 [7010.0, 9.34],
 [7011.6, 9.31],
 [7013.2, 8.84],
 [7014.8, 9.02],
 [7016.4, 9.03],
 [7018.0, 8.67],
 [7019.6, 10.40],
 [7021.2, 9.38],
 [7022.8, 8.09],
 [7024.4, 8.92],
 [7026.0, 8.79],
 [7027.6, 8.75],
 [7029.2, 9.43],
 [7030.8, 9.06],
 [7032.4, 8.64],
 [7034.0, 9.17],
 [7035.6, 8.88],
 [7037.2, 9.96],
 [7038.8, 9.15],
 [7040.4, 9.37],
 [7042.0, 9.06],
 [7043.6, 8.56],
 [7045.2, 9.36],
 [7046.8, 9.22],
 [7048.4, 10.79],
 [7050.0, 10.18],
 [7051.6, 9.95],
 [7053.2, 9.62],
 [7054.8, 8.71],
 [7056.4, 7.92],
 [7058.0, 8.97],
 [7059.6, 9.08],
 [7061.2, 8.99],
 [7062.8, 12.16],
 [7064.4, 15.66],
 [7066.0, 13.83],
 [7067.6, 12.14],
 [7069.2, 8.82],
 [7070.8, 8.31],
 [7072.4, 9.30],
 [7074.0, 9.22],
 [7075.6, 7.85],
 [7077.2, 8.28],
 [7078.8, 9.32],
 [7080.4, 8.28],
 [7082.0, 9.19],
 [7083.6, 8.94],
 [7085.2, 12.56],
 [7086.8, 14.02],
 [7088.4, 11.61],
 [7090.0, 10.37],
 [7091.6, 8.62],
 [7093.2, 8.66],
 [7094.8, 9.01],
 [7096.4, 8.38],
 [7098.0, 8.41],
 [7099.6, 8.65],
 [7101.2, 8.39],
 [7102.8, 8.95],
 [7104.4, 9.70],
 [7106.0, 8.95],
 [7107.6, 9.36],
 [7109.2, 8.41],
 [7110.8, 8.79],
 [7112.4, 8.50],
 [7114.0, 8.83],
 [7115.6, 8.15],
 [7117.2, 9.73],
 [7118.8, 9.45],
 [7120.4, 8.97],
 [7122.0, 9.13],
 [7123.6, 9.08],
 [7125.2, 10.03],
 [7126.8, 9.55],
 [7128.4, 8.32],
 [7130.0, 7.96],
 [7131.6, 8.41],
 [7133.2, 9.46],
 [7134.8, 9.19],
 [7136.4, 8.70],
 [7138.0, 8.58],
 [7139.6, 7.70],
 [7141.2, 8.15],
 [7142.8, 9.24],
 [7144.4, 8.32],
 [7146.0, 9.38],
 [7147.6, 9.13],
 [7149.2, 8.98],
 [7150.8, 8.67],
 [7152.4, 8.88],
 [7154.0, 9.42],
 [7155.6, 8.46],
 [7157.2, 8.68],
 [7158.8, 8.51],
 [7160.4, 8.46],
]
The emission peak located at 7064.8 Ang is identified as H-alpha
